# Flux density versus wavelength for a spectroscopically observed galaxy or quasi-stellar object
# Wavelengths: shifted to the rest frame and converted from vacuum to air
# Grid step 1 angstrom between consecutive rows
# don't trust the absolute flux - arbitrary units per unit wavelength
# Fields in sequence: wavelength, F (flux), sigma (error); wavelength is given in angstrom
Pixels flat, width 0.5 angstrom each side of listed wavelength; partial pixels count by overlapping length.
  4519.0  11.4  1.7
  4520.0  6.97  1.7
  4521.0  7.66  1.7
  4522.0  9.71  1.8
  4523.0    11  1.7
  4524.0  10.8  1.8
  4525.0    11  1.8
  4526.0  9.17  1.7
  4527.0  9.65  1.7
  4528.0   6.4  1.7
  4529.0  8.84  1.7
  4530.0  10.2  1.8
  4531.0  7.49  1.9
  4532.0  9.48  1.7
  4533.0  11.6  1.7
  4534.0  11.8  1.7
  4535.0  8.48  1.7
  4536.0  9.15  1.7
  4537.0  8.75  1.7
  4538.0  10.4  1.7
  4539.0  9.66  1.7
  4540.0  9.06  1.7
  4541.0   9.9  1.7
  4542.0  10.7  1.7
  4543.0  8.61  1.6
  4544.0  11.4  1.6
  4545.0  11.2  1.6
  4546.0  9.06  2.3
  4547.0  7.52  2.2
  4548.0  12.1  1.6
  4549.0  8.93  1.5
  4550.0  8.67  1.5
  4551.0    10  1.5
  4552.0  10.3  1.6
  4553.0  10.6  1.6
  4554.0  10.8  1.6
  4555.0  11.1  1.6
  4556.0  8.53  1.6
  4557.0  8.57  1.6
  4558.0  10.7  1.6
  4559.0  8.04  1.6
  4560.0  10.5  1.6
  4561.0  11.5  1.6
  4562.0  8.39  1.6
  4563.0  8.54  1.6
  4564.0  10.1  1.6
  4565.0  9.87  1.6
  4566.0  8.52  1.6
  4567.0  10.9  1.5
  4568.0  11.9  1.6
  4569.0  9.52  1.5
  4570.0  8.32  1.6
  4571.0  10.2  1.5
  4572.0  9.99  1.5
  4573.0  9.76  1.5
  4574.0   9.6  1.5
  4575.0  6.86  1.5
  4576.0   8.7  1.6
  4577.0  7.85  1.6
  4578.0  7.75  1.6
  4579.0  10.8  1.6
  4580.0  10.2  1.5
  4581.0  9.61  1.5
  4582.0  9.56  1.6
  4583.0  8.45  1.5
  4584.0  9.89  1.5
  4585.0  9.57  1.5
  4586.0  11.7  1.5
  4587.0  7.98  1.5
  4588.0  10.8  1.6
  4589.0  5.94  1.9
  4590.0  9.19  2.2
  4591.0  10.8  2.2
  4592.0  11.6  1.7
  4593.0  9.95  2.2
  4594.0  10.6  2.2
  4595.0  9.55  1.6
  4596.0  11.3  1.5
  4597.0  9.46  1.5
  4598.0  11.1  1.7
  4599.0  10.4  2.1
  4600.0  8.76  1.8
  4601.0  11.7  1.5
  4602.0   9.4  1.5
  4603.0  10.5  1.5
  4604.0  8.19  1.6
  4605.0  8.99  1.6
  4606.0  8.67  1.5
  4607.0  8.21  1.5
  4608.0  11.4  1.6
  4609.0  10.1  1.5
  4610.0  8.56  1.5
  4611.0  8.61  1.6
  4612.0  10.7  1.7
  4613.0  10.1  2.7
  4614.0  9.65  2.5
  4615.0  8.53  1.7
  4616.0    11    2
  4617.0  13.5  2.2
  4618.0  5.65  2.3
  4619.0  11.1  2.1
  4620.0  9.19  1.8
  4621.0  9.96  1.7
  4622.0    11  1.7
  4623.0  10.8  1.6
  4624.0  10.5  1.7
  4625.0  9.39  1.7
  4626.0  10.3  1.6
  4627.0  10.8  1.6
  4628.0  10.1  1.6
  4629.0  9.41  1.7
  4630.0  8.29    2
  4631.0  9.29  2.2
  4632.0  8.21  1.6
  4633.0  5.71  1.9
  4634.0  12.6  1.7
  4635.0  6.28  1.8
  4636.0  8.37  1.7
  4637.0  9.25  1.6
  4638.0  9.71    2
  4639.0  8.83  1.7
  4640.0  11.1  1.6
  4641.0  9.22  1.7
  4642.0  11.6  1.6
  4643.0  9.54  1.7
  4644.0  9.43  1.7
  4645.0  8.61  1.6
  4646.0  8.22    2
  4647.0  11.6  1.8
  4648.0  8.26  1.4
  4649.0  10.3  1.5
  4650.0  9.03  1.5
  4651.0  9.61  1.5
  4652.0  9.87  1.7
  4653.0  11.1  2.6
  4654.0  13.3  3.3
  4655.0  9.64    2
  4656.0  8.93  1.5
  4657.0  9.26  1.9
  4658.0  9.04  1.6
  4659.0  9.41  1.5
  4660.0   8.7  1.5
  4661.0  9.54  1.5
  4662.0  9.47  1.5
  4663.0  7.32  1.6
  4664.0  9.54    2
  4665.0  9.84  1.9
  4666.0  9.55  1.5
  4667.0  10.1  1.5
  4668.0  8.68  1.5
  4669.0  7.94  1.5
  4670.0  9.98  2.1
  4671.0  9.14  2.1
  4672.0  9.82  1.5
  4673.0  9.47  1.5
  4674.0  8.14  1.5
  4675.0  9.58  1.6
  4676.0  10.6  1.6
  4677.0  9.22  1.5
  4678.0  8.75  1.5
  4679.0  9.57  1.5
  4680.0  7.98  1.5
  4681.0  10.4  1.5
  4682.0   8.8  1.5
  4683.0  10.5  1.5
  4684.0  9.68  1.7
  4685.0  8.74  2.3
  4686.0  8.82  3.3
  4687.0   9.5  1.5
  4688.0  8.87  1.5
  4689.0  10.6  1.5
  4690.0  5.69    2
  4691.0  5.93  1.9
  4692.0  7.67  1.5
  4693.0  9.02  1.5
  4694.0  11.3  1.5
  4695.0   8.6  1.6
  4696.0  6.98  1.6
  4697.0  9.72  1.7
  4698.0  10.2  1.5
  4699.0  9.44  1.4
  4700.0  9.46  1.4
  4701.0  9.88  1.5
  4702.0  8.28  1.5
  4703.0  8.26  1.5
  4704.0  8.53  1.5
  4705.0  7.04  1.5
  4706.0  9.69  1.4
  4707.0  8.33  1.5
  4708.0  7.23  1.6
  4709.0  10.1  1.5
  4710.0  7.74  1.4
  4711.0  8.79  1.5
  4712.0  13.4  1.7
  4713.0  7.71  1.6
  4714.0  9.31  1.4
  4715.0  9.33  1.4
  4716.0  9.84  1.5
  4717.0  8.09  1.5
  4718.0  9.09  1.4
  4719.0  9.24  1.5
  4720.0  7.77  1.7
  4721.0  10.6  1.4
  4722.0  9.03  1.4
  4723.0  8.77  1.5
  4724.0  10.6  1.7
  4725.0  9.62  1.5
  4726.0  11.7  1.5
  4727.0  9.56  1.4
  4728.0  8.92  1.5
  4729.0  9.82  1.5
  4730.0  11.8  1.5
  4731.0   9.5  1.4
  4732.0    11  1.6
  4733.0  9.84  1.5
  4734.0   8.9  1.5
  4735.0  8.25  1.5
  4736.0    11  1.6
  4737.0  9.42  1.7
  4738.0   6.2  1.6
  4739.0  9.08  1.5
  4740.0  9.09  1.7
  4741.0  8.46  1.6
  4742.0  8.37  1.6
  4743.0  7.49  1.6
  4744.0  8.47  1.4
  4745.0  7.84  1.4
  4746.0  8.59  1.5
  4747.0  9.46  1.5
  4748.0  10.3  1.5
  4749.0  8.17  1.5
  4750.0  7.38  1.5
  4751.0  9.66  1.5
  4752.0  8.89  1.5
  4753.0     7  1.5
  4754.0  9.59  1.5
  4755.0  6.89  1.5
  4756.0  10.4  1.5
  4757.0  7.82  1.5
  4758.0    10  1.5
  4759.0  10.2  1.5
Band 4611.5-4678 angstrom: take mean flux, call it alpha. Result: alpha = 9.57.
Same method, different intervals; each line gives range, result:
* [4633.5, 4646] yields 9.49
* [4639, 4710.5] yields 9.22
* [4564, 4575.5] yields 9.61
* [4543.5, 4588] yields 9.65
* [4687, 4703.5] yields 8.77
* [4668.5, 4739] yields 9.17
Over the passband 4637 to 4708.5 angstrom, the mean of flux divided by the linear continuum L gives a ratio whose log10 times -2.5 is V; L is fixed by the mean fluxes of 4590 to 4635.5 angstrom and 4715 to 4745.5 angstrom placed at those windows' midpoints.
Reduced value 0.03 mag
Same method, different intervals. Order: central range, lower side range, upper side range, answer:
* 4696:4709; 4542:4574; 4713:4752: 0.06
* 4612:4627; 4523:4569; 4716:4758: -0.07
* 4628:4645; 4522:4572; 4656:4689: 0.03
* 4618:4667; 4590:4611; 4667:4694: -0.01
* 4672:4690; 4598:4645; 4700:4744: 0.01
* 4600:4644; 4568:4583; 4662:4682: -0.04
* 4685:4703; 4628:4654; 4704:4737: 0.07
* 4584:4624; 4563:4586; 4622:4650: -0.04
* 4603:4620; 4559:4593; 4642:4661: 0.00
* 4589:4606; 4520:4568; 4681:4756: -0.05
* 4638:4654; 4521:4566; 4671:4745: -0.06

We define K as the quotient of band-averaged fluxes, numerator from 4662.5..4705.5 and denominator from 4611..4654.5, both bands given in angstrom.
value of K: 0.93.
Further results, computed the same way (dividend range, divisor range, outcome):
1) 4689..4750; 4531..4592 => 0.94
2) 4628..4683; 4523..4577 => 0.97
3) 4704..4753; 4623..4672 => 0.96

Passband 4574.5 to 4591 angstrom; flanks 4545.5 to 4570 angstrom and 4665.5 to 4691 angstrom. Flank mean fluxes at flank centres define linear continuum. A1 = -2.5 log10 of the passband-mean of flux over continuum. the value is 0.06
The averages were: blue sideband 9.75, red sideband 9.14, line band 9.11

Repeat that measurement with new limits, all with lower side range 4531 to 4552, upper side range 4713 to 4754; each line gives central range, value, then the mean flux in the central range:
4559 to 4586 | 0.02 mag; 9.51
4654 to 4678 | 0.00 mag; 9.33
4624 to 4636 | 0.04 mag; 9.15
